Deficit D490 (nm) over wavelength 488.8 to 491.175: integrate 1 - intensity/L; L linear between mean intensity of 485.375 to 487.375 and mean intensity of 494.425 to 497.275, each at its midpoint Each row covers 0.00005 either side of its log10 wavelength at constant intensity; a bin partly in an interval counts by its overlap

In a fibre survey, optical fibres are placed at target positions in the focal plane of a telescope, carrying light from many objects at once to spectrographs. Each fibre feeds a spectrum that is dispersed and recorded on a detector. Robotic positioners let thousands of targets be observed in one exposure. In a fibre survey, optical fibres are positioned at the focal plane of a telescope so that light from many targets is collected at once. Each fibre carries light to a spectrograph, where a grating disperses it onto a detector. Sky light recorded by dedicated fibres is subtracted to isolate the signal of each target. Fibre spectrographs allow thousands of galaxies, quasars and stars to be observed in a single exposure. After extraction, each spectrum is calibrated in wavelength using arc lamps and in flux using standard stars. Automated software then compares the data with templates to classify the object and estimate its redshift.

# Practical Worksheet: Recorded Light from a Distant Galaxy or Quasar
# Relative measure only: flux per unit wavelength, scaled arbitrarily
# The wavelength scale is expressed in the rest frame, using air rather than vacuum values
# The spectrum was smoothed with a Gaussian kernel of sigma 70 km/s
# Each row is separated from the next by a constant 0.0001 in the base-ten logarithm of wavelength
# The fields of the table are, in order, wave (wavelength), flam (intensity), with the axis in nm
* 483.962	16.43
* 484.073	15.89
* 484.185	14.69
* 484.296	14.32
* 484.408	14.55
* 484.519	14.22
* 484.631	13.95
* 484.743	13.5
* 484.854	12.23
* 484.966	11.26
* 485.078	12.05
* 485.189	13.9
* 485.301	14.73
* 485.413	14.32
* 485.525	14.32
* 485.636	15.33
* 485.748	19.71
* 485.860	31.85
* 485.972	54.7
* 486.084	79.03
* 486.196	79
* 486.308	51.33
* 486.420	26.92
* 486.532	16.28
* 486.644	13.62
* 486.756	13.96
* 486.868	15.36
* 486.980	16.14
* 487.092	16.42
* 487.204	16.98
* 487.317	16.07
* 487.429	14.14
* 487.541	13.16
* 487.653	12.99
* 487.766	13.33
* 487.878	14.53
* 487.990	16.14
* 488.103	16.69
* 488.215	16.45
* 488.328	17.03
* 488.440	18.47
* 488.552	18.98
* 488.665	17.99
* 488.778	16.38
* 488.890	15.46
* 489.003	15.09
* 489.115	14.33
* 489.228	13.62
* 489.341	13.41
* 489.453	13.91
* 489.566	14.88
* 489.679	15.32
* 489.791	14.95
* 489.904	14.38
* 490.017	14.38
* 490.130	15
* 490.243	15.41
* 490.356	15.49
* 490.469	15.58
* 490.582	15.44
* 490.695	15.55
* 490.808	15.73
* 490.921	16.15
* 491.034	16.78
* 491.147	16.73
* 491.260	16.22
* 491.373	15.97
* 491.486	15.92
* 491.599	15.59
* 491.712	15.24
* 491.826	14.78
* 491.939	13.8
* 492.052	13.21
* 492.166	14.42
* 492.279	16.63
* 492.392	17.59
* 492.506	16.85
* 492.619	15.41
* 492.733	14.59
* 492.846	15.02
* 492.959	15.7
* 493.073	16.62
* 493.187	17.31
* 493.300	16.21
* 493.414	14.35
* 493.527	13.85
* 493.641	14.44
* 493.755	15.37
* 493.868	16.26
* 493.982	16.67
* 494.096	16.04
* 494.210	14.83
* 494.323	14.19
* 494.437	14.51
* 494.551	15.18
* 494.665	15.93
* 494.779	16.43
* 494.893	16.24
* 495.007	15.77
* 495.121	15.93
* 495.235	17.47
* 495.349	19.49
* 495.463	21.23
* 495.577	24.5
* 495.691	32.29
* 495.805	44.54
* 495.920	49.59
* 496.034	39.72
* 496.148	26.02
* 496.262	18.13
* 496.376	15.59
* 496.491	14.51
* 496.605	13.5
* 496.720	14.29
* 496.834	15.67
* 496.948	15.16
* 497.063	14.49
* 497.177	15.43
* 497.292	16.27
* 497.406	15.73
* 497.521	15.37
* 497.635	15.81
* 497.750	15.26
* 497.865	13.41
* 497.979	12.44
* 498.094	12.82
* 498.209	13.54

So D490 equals 0.97 nm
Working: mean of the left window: 28.5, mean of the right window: 20.9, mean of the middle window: 15.1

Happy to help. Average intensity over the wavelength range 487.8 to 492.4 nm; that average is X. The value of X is 15.6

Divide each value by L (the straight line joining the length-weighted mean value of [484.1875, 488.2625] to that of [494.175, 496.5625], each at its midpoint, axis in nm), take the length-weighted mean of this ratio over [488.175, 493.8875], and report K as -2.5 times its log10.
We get 0.356 mag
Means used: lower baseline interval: 21.1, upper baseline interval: 22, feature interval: 15.6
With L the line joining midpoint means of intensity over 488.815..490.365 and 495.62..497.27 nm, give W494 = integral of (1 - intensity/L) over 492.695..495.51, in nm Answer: 0.608 nm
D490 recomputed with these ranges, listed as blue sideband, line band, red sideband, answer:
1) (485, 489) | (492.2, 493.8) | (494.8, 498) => 0.39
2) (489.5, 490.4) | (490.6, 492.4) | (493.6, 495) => -0.05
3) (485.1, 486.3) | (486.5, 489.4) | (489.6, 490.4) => 0.98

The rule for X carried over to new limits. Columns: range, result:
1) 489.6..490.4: 15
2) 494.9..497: 22.8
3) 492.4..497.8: 18.4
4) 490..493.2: 15.6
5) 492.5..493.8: 15.4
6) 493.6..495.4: 15.9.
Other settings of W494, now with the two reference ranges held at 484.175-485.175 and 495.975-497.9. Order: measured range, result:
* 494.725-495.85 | -0.352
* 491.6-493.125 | 0.050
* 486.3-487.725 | -0.348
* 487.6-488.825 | -0.145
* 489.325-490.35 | 0.024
